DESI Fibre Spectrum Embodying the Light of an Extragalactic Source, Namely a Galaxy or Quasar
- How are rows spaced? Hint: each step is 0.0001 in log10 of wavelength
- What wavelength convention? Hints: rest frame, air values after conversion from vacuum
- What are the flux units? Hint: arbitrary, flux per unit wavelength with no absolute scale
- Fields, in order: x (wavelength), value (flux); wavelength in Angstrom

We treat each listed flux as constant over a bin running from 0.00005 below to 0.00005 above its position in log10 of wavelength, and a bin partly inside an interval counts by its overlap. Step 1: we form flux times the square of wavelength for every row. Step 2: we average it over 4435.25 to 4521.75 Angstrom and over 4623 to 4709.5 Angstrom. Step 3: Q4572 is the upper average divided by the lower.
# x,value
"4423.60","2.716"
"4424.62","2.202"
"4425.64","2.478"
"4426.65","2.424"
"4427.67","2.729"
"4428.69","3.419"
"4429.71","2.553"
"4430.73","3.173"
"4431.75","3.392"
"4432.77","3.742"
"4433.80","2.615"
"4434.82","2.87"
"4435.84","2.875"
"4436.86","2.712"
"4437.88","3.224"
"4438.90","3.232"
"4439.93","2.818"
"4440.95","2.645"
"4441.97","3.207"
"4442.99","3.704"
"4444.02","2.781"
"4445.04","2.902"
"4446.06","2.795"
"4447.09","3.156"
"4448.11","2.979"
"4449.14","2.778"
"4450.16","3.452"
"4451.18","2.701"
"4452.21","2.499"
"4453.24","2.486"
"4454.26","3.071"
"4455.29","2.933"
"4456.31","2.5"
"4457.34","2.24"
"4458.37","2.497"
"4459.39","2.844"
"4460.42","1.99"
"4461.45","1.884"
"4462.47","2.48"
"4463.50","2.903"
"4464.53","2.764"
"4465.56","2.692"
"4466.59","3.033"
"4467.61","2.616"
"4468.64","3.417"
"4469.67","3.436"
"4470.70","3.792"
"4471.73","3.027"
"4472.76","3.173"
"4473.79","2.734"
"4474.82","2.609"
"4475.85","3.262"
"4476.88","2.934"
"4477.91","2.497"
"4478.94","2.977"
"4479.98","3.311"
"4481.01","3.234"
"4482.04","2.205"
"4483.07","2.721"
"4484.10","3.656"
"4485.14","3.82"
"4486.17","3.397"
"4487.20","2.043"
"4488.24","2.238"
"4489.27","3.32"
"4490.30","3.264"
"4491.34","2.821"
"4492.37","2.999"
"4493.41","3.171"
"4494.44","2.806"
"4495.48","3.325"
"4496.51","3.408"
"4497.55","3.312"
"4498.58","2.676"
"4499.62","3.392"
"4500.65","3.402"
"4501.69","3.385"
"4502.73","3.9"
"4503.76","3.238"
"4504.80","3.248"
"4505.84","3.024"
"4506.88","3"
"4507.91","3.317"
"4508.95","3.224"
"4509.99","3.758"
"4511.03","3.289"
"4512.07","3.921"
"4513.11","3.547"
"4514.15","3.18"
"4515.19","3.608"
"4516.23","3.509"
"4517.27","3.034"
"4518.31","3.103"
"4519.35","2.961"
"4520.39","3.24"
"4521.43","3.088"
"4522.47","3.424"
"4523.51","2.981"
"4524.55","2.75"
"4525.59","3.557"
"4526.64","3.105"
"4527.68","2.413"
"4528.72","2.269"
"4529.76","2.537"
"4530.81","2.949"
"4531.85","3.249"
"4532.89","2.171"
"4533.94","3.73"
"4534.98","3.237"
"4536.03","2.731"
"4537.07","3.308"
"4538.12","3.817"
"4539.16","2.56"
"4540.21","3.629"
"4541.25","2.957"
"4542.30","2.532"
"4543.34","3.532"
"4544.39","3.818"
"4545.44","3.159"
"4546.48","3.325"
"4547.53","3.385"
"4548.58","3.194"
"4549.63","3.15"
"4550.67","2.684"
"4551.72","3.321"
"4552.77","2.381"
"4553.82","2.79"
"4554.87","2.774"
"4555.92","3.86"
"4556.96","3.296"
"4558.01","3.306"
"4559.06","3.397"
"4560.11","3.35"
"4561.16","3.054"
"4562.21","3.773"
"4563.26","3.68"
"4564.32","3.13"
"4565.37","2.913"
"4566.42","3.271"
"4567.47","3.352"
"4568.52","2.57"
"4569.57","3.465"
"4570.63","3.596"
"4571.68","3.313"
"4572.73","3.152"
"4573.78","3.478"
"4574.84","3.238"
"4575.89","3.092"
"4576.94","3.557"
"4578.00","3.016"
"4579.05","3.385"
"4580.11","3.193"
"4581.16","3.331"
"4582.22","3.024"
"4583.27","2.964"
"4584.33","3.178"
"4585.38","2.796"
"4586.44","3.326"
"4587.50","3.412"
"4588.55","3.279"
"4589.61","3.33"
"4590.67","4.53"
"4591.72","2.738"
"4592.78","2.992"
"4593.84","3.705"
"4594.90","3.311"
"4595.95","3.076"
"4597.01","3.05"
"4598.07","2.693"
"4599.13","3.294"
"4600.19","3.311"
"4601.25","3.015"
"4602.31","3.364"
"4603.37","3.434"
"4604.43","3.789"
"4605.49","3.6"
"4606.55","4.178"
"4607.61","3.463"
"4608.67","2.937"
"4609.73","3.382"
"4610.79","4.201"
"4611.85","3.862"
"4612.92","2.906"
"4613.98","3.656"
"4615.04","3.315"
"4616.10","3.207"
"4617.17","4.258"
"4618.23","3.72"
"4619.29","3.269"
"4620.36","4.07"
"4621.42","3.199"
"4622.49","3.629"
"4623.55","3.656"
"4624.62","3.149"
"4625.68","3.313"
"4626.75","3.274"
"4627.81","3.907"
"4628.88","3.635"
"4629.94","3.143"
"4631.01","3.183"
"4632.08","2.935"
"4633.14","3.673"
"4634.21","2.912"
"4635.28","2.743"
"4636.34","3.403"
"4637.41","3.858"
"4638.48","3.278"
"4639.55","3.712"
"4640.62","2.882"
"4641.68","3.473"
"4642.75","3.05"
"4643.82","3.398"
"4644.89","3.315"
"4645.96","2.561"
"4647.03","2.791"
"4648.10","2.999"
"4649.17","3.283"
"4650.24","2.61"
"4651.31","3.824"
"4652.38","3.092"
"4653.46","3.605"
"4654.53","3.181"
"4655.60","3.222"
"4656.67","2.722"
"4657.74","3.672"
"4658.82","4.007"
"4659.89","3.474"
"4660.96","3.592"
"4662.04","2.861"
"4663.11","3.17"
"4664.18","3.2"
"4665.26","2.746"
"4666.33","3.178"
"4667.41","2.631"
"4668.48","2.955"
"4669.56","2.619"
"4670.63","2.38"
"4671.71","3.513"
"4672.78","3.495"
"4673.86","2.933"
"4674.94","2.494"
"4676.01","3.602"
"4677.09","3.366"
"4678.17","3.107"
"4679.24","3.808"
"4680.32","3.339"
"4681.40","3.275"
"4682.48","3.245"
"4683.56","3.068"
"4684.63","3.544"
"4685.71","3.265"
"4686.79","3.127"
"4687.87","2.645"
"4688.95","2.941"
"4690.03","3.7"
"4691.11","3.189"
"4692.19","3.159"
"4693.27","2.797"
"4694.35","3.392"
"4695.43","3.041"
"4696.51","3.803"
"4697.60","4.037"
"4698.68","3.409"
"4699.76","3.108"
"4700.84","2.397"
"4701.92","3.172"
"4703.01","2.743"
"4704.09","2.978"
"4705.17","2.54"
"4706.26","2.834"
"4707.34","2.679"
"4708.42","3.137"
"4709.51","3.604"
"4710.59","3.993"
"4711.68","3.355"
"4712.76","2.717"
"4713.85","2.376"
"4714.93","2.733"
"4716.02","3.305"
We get 1.14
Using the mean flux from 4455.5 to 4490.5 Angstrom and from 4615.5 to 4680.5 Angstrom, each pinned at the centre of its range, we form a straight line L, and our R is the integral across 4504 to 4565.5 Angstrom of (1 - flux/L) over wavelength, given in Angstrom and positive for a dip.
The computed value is -3.5 Angstrom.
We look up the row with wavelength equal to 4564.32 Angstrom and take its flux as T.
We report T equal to 3.13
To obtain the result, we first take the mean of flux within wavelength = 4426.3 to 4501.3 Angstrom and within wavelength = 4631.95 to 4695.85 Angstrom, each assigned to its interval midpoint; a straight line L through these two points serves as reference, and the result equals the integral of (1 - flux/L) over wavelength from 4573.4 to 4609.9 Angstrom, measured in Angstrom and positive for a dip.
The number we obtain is -2.3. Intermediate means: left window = 2.94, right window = 3.19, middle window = 3.3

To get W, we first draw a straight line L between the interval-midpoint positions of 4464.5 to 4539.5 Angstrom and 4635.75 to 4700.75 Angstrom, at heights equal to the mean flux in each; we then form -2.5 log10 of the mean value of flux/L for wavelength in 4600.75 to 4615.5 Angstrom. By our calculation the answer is -0.11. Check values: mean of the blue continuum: 3.11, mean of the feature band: 3.51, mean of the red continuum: 3.21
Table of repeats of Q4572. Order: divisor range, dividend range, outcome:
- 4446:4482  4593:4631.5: 1.29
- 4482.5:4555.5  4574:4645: 1.11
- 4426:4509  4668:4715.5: 1.16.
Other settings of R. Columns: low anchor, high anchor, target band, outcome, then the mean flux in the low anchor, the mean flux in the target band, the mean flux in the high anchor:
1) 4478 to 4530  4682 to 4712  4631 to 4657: -0.2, 3.14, 3.19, 3.17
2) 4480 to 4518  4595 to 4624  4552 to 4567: 0.6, 3.21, 3.21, 3.46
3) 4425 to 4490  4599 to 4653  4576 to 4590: 0.2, 2.9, 3.21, 3.37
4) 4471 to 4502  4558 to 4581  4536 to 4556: 0.5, 3.04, 3.14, 3.29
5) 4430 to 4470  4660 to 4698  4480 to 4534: -3.4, 2.87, 3.13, 3.18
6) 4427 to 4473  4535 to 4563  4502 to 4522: -1.5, 2.9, 3.33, 3.2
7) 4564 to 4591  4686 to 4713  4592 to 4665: -3.0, 3.26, 3.34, 3.15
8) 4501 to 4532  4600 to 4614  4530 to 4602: 3.4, 3.19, 3.21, 3.51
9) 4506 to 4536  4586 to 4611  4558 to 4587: 0.5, 3.14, 3.24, 3.38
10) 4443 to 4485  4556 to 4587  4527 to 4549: 0.5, 2.87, 3.07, 3.26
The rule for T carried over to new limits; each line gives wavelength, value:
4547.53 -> 3.385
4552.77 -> 2.381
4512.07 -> 3.921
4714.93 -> 2.733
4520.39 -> 3.24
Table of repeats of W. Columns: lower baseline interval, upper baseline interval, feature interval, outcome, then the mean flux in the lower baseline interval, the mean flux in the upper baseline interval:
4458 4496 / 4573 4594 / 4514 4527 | -0.05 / 2.92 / 3.27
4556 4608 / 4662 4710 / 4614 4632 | -0.08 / 3.31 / 3.12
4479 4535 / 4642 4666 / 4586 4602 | -0.03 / 3.14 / 3.2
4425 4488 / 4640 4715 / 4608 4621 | -0.16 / 2.9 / 3.15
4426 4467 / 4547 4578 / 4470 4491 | -0.02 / 2.84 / 3.22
